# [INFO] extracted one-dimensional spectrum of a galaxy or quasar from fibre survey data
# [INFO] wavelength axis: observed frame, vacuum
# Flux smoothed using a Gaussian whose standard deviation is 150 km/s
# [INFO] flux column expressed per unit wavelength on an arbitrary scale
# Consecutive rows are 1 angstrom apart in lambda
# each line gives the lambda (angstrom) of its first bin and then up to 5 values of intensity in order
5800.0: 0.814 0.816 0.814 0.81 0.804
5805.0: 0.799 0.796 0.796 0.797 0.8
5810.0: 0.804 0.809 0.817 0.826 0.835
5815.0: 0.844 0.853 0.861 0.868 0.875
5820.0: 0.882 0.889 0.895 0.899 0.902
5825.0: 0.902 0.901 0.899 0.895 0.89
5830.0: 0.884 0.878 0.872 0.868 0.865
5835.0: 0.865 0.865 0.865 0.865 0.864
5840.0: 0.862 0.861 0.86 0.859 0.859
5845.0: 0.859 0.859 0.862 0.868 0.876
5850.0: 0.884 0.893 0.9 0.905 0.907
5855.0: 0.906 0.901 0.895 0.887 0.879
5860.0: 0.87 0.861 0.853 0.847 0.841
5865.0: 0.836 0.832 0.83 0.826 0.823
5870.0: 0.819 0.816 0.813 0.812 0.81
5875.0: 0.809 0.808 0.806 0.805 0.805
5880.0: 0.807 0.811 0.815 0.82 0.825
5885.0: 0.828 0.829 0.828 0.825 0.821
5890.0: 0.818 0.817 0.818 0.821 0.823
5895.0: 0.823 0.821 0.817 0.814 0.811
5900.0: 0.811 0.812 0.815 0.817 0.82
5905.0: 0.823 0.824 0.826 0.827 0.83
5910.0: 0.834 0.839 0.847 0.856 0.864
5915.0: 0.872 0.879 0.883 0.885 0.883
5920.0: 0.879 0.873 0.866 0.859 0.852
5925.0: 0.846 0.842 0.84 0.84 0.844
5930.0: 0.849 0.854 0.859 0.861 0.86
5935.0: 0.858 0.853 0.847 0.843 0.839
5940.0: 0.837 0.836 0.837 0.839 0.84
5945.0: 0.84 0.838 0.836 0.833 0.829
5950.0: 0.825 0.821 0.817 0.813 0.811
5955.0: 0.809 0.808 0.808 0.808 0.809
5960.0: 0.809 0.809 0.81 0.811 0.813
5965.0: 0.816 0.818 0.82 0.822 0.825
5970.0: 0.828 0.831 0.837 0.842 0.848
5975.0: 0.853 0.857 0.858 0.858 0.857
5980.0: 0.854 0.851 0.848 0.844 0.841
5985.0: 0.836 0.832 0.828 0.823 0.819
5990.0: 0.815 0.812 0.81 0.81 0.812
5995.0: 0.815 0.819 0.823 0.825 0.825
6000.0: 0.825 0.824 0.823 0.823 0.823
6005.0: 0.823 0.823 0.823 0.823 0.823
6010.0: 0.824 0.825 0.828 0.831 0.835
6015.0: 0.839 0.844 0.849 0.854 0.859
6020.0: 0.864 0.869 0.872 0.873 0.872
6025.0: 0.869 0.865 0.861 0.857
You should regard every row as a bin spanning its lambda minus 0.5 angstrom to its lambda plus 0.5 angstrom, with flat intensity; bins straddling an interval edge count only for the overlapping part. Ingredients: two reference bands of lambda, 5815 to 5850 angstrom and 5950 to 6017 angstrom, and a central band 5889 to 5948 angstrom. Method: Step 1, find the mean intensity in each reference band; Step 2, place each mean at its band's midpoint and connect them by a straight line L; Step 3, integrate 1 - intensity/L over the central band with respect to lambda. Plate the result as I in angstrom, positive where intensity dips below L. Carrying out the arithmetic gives 0.4 angstrom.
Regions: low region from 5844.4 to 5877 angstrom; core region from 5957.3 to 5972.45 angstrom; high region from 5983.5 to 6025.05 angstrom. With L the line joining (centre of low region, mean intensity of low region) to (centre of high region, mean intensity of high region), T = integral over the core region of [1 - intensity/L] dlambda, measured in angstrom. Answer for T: 0.4 angstrom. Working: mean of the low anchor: 0.855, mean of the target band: 0.818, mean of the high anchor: 0.833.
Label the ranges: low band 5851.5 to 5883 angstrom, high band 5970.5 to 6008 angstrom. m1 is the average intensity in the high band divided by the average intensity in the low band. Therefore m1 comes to 1.0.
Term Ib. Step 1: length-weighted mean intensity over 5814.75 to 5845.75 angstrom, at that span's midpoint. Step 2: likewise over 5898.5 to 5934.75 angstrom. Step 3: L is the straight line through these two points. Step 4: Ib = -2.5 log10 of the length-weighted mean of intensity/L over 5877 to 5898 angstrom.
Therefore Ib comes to 0.05 mag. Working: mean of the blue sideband 0.875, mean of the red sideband 0.847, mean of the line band 0.818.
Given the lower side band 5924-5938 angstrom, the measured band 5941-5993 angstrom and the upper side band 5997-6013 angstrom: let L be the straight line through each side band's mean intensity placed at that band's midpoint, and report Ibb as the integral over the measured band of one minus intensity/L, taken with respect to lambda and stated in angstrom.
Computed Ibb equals 0.56 angstrom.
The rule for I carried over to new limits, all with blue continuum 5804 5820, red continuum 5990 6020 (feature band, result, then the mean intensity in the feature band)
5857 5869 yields -0.4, 0.852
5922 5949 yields -0.6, 0.846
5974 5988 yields -0.3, 0.847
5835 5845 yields -0.4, 0.862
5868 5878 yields 0.2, 0.813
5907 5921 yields -0.5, 0.859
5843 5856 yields -0.9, 0.881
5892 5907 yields 0.2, 0.818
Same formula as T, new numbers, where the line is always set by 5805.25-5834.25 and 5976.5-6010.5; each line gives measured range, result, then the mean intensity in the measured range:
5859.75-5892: 1.0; 0.823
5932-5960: 0.2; 0.832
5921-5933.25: -0.2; 0.852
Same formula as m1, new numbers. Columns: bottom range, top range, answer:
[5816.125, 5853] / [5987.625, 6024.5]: 0.95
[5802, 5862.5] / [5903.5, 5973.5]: 0.97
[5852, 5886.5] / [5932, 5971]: 0.99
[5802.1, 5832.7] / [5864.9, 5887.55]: 0.96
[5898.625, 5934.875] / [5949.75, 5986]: 0.98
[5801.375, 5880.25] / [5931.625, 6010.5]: 0.97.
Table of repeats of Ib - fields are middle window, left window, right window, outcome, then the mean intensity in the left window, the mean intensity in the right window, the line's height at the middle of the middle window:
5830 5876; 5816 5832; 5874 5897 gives -0.01 mag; 0.886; 0.817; 0.854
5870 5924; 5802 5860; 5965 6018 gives 0.03 mag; 0.863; 0.831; 0.85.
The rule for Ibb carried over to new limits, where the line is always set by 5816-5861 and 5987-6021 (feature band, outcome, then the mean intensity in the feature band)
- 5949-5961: 0.4 angstrom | 0.813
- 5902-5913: 0.4 angstrom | 0.829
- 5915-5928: -0.2 angstrom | 0.865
